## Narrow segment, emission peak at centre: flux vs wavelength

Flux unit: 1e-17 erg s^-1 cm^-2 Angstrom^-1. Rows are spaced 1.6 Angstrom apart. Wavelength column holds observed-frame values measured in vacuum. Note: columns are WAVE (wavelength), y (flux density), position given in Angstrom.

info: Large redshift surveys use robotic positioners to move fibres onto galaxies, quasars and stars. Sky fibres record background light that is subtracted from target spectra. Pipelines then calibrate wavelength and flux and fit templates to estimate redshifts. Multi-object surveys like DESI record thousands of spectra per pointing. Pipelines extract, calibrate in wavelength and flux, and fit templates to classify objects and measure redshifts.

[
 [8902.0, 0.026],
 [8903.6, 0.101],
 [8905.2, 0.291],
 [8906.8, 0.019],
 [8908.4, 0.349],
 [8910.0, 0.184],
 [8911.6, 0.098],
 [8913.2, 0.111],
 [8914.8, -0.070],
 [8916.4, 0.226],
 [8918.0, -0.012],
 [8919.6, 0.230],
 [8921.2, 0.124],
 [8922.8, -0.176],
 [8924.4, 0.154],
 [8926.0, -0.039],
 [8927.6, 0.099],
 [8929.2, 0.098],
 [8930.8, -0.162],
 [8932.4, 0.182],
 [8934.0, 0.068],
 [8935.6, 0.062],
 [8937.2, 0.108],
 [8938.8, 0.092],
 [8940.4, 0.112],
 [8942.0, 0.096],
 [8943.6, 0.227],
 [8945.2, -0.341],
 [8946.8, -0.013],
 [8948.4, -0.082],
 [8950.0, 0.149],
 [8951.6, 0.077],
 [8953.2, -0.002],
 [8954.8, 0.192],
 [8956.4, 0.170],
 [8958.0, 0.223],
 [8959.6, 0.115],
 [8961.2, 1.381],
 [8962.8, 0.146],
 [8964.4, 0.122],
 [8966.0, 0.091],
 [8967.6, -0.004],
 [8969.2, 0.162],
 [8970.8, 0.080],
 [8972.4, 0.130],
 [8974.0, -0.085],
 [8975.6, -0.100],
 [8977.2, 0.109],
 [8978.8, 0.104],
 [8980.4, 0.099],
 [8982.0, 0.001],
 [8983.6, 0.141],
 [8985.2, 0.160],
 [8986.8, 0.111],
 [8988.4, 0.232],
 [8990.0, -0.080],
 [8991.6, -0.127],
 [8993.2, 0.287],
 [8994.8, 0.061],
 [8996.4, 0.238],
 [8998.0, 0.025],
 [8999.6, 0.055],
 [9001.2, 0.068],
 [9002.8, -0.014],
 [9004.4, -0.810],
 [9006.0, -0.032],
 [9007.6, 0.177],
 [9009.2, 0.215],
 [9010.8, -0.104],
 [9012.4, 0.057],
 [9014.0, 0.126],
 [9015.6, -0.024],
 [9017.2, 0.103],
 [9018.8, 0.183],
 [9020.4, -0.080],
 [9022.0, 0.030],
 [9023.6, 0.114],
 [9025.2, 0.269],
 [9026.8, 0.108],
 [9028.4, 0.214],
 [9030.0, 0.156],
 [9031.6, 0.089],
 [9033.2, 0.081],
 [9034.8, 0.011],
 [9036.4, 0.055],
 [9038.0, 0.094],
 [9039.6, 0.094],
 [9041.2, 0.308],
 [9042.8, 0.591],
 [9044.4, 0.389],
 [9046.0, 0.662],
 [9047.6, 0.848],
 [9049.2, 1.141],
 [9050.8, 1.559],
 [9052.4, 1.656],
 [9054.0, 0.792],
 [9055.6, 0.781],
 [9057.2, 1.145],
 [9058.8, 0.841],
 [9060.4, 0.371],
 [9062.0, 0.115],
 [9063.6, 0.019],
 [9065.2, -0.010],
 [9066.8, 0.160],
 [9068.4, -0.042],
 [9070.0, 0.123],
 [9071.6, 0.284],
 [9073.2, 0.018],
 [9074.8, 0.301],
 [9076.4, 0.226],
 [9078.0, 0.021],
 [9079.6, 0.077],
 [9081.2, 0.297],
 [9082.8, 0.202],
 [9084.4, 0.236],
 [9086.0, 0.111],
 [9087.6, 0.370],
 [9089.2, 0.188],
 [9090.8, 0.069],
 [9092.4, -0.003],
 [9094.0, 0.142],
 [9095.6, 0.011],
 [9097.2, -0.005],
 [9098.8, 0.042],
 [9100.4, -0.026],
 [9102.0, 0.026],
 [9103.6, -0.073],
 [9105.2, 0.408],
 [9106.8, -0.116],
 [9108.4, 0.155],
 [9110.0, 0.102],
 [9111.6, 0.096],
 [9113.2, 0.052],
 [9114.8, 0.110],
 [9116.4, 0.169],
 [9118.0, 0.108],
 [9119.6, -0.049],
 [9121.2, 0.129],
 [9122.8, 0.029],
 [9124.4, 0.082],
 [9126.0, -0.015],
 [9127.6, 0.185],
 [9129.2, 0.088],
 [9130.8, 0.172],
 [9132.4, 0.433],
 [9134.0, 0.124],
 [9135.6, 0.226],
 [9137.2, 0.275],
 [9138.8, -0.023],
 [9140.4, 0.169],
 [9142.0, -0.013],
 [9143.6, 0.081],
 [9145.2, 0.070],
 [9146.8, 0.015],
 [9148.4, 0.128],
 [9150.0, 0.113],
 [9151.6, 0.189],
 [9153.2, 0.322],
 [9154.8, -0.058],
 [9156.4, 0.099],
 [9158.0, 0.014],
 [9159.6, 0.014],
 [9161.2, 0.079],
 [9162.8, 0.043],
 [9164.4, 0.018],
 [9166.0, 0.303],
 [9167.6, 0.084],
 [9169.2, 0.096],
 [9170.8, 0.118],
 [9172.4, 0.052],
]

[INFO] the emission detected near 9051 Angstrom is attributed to [O II] 3727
